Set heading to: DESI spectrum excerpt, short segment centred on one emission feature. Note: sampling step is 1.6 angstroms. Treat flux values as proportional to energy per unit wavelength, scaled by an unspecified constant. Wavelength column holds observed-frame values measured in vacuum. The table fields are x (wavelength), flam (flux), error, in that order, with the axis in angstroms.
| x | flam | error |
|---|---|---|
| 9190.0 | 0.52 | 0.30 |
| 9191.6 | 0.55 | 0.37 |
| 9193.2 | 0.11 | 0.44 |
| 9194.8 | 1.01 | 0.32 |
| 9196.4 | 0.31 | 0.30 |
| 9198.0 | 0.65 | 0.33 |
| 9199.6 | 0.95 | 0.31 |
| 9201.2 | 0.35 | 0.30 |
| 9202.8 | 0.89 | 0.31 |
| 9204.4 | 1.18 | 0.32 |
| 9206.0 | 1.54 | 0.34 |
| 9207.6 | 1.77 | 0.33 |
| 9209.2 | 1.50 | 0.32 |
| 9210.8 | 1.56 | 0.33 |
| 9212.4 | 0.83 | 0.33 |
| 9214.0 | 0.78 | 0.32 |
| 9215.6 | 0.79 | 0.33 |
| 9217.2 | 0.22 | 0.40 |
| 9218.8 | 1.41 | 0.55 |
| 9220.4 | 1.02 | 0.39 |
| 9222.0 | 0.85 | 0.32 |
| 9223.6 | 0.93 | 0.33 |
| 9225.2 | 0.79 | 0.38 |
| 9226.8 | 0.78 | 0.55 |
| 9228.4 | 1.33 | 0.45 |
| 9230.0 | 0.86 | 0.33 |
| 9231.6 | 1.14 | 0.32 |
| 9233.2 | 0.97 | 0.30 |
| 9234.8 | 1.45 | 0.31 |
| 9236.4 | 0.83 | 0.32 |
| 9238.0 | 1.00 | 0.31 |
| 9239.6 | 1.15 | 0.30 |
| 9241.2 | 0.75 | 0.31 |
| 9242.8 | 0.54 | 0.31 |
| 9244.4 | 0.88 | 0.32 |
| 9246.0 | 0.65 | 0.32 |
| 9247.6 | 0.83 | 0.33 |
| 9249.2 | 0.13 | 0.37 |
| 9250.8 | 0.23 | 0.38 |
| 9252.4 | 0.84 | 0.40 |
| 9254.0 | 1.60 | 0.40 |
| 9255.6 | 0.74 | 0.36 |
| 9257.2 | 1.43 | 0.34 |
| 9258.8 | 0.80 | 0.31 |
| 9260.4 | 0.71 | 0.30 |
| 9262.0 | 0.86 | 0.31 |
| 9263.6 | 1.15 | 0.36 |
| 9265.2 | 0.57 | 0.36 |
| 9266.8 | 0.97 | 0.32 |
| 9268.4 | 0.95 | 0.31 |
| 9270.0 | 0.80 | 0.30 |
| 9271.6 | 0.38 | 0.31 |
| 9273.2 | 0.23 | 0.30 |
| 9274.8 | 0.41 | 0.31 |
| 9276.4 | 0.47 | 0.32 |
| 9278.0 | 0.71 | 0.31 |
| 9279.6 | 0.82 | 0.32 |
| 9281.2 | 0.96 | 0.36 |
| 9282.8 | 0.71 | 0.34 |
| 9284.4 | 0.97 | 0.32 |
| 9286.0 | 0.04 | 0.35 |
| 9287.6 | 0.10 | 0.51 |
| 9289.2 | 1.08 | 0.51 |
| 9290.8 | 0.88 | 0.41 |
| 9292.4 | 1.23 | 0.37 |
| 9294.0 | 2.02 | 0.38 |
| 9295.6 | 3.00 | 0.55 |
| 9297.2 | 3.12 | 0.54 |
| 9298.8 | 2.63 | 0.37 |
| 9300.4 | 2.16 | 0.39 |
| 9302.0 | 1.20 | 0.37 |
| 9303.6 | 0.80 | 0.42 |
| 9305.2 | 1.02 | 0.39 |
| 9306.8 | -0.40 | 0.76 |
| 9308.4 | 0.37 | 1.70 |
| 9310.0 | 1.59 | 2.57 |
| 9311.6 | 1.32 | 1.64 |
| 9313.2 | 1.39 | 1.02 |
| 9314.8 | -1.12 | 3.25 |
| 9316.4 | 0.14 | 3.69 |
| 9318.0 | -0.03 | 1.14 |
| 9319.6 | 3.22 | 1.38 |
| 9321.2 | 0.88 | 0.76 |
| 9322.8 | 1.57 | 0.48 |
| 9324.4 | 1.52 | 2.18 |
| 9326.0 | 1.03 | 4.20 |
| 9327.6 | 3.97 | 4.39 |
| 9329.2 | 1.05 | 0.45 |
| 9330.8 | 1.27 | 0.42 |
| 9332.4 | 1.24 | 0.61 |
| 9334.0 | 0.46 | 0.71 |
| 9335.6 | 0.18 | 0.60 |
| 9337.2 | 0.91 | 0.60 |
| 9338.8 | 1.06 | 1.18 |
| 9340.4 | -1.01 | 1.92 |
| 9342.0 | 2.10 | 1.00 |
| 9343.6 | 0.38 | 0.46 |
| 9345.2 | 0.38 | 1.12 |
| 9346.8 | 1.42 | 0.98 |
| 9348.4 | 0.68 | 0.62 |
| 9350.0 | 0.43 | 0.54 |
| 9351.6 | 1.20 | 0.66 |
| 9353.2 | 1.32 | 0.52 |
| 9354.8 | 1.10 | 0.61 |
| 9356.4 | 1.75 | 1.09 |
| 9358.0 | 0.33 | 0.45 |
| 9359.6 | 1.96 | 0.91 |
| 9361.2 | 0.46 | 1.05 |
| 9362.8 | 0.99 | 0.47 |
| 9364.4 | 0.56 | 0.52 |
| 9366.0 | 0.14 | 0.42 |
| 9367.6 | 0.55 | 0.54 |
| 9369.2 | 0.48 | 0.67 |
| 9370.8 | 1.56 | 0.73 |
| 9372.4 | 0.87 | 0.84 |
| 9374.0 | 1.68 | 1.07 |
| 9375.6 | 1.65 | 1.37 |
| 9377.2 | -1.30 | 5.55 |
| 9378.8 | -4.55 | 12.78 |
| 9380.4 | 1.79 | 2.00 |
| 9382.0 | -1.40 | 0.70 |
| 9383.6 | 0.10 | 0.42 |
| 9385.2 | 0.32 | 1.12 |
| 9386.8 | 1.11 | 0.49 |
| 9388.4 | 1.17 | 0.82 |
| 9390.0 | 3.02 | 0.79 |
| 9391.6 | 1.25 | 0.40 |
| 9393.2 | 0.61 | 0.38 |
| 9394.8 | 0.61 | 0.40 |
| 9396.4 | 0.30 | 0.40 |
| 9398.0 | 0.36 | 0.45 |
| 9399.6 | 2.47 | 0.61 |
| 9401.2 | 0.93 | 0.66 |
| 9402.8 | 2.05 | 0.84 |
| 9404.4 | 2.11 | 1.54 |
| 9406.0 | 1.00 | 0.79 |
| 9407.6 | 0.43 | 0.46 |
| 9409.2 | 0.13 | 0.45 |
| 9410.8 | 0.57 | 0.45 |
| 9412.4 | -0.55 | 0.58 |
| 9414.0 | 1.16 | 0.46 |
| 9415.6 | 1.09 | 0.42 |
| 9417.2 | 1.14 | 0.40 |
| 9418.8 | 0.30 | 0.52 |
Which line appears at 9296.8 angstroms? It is [O III] 5007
